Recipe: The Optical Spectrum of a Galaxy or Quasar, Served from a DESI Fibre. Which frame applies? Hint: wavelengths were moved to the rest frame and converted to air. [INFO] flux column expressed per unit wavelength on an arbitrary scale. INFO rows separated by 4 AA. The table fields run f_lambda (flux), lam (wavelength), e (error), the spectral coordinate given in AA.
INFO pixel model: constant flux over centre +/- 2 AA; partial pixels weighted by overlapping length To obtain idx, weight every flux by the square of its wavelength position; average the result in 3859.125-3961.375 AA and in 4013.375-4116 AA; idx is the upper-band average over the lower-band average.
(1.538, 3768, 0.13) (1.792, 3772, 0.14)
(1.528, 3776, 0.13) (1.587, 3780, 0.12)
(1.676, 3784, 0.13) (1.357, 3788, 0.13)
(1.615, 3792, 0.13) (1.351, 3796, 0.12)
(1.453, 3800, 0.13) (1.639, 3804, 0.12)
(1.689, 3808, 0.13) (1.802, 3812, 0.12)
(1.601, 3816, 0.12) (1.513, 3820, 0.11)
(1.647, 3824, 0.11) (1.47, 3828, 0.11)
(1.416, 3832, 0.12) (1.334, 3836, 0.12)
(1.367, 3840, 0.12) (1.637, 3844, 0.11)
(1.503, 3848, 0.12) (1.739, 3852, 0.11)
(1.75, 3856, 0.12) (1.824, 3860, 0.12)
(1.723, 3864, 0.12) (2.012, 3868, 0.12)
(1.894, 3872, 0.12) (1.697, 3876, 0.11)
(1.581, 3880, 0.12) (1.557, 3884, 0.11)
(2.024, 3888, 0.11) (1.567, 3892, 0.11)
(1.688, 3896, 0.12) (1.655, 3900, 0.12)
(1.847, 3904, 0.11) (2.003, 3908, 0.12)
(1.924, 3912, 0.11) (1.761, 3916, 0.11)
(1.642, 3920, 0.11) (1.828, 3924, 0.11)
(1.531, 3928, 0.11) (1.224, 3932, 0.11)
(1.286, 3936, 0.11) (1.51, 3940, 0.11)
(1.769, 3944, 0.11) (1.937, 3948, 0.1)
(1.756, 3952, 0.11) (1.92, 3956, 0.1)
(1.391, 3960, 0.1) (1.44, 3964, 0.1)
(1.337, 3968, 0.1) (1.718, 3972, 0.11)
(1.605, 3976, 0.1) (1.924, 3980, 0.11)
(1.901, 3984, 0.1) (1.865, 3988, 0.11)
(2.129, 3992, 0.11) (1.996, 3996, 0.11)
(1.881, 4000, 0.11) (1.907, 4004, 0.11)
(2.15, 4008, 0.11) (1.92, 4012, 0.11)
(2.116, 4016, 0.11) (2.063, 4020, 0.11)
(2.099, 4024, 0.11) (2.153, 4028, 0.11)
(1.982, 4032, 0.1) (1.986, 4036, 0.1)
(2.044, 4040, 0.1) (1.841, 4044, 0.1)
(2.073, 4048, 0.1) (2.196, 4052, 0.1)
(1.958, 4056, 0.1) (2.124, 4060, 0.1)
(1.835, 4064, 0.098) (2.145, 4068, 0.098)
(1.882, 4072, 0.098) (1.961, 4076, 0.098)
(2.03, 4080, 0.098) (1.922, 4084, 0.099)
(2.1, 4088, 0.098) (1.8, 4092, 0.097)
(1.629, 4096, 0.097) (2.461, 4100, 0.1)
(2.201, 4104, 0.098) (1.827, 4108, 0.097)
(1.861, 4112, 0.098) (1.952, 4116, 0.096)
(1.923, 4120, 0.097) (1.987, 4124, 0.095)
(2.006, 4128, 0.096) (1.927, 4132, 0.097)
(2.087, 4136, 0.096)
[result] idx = 1.3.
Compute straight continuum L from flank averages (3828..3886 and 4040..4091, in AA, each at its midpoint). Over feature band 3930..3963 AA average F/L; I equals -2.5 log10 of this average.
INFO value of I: 0.130 mag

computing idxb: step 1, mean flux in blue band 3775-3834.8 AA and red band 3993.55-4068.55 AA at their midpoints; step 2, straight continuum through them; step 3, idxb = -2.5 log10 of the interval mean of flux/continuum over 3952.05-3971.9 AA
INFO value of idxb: 0.199 mag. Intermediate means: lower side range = 1.55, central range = 1.56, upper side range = 2.02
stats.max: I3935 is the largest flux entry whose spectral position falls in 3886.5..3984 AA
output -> 2.024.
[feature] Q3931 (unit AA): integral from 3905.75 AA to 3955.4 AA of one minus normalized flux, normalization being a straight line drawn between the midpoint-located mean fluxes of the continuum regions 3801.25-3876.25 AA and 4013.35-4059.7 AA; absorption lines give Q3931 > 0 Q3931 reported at 3.8 AA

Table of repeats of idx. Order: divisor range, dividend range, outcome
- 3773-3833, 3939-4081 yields 1.36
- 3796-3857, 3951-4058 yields 1.34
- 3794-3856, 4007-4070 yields 1.47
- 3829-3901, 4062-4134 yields 1.33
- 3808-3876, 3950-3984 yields 1.07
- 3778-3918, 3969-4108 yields 1.32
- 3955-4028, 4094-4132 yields 1.13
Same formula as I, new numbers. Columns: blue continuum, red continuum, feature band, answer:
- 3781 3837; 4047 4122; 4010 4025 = -0.09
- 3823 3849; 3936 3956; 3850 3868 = -0.17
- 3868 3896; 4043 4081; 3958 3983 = 0.18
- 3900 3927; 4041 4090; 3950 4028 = 0.03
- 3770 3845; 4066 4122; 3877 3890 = -0.04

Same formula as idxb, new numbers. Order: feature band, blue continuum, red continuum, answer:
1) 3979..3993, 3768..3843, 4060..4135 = -0.08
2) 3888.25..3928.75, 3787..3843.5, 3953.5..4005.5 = -0.06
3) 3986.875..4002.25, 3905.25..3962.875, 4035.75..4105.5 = -0.09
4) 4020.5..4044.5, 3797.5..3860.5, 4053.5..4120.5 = -0.08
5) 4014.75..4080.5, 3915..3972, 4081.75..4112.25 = -0.10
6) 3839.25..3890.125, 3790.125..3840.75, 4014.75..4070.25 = -0.05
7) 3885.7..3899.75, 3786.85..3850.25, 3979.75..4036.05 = -0.02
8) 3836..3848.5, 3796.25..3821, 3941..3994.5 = 0.11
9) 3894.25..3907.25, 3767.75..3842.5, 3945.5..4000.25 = -0.05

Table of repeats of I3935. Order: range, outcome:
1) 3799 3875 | 2.012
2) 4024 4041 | 2.153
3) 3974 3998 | 2.129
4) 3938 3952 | 1.937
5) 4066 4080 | 2.145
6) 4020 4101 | 2.461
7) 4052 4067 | 2.196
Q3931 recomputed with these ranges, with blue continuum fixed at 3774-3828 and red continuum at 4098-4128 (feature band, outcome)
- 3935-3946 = 1.44 AA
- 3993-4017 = -1.61 AA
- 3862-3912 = -2.37 AA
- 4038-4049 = -0.29 AA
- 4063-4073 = -0.05 AA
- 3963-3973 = 1.84 AA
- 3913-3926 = -0.10 AA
